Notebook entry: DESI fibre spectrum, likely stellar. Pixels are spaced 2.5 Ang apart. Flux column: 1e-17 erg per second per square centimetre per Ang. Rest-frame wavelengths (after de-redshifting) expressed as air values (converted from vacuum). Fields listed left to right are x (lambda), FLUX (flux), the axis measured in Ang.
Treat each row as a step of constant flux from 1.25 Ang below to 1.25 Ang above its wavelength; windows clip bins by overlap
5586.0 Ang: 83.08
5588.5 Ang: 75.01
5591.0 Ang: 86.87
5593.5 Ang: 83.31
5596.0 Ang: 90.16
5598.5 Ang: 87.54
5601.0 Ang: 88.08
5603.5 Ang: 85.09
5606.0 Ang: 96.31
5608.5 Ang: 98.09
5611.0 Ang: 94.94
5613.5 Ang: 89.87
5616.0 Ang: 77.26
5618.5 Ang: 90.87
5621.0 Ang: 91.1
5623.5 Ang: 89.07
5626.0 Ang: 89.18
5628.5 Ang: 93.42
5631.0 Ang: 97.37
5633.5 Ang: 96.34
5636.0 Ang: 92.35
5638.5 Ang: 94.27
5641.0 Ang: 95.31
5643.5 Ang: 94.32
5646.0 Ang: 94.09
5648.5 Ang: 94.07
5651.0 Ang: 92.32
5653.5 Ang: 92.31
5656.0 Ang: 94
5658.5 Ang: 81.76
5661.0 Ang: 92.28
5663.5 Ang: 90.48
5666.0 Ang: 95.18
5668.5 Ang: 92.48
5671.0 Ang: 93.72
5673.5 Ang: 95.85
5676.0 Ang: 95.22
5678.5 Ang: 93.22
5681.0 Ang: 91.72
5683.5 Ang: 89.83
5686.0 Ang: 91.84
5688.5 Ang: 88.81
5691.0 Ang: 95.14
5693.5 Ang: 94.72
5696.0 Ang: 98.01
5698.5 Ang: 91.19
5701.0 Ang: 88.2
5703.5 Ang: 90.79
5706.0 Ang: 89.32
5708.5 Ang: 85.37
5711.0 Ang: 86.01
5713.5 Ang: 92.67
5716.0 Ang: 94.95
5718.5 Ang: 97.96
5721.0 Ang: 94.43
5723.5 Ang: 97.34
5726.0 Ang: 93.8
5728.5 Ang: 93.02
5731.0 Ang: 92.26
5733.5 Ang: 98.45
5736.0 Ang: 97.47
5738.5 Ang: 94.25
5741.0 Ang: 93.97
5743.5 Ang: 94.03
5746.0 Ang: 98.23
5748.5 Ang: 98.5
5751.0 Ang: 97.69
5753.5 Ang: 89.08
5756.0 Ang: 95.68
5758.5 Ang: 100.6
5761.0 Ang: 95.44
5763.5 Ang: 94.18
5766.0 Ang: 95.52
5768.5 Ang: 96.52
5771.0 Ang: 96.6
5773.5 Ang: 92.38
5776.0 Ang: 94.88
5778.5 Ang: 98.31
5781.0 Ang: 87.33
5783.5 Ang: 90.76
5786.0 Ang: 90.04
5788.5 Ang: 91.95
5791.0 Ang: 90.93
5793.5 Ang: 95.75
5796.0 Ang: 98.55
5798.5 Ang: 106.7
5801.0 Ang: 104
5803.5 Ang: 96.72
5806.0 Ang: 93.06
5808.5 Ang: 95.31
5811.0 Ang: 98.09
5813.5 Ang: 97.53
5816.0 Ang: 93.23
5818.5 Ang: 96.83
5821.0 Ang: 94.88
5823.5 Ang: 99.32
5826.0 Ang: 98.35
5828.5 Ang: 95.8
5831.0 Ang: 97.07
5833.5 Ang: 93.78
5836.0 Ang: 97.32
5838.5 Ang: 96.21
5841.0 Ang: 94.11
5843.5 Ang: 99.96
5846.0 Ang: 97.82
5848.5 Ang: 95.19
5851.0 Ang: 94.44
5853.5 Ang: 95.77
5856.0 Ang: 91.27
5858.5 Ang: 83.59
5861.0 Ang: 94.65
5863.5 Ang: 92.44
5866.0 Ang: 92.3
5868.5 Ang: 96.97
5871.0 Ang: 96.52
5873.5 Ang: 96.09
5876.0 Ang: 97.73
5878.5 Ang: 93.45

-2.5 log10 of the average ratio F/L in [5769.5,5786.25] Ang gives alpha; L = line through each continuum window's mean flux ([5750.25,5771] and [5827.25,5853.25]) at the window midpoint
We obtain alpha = 0.03 mag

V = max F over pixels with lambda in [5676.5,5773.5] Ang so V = 100.6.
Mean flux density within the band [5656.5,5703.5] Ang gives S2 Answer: 92.2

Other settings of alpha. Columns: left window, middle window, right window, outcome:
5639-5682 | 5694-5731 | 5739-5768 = 0.02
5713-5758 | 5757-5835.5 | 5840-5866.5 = -0.01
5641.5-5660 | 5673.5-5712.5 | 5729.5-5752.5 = 0.03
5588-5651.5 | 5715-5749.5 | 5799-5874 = -0.03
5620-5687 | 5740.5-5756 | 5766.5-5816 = -0.01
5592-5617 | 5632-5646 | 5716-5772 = -0.04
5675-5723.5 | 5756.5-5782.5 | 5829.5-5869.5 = -0.02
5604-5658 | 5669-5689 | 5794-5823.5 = 0.01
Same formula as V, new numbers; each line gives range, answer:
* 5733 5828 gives 106.7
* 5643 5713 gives 98.01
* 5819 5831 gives 99.32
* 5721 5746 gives 98.45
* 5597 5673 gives 98.09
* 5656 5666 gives 95.18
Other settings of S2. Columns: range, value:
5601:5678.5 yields 92.2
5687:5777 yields 94.1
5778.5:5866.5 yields 95.2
